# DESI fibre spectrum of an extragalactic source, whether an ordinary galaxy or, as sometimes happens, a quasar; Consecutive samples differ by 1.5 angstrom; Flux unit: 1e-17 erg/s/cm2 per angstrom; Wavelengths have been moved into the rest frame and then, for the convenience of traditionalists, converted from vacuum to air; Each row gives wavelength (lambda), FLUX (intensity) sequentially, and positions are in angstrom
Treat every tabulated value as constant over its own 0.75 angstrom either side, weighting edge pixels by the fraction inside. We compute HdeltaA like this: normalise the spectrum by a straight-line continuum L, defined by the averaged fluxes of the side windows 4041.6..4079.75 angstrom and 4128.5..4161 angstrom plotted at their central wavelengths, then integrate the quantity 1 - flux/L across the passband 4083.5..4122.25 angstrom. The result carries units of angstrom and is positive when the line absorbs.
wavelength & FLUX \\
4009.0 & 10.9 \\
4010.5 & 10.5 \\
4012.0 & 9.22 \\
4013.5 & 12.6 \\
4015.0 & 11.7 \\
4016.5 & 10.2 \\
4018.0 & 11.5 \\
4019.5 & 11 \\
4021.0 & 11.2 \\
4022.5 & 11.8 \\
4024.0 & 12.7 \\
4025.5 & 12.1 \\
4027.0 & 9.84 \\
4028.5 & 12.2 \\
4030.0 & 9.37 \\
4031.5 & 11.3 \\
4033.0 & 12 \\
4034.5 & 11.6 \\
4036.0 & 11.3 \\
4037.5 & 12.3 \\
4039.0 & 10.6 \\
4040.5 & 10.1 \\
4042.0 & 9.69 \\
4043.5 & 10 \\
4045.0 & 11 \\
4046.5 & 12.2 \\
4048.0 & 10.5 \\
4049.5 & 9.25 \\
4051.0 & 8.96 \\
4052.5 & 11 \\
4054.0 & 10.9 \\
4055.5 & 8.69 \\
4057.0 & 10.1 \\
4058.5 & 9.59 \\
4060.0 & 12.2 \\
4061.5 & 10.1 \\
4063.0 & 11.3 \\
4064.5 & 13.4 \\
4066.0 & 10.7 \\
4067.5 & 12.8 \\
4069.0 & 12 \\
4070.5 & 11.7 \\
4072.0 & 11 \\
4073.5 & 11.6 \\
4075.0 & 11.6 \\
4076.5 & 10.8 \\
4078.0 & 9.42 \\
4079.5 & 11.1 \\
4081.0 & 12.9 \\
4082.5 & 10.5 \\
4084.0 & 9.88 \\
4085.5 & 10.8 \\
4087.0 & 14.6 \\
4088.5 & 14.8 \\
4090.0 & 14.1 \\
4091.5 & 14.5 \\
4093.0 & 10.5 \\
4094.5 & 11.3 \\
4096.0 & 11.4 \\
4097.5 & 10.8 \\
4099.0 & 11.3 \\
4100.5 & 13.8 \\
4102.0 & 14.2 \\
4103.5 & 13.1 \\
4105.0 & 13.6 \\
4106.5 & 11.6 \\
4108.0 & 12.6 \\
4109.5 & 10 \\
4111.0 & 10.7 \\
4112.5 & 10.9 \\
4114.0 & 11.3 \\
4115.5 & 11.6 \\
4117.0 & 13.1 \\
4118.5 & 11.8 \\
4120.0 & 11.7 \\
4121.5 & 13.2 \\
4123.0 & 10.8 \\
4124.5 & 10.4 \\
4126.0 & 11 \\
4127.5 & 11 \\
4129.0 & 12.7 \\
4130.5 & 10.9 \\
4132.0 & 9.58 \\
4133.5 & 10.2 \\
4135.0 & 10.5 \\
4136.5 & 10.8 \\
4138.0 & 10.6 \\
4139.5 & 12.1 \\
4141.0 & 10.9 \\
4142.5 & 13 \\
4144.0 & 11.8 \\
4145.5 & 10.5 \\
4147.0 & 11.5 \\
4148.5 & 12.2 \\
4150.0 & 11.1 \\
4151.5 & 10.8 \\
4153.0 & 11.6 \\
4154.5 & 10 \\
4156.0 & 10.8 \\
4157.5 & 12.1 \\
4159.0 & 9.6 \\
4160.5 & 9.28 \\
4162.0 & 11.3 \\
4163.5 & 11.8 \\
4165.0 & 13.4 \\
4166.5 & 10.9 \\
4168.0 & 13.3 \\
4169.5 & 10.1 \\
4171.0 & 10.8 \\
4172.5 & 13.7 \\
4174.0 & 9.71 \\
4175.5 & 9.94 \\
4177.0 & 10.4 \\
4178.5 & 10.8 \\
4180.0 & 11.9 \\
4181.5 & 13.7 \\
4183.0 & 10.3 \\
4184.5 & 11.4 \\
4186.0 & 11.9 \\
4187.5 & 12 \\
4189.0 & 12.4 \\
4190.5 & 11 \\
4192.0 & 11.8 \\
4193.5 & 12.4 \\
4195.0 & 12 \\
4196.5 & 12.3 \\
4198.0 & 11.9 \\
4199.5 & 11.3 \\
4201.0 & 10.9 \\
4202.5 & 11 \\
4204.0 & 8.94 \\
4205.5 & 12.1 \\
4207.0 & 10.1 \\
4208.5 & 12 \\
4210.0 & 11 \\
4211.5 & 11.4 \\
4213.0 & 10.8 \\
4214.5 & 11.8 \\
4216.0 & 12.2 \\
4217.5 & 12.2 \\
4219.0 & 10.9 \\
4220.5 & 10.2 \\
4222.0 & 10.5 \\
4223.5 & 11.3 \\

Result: -4.5 angstrom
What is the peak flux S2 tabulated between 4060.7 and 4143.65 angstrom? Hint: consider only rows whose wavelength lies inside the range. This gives 14.8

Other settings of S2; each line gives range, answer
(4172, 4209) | 13.7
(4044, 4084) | 13.4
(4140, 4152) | 13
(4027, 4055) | 12.3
